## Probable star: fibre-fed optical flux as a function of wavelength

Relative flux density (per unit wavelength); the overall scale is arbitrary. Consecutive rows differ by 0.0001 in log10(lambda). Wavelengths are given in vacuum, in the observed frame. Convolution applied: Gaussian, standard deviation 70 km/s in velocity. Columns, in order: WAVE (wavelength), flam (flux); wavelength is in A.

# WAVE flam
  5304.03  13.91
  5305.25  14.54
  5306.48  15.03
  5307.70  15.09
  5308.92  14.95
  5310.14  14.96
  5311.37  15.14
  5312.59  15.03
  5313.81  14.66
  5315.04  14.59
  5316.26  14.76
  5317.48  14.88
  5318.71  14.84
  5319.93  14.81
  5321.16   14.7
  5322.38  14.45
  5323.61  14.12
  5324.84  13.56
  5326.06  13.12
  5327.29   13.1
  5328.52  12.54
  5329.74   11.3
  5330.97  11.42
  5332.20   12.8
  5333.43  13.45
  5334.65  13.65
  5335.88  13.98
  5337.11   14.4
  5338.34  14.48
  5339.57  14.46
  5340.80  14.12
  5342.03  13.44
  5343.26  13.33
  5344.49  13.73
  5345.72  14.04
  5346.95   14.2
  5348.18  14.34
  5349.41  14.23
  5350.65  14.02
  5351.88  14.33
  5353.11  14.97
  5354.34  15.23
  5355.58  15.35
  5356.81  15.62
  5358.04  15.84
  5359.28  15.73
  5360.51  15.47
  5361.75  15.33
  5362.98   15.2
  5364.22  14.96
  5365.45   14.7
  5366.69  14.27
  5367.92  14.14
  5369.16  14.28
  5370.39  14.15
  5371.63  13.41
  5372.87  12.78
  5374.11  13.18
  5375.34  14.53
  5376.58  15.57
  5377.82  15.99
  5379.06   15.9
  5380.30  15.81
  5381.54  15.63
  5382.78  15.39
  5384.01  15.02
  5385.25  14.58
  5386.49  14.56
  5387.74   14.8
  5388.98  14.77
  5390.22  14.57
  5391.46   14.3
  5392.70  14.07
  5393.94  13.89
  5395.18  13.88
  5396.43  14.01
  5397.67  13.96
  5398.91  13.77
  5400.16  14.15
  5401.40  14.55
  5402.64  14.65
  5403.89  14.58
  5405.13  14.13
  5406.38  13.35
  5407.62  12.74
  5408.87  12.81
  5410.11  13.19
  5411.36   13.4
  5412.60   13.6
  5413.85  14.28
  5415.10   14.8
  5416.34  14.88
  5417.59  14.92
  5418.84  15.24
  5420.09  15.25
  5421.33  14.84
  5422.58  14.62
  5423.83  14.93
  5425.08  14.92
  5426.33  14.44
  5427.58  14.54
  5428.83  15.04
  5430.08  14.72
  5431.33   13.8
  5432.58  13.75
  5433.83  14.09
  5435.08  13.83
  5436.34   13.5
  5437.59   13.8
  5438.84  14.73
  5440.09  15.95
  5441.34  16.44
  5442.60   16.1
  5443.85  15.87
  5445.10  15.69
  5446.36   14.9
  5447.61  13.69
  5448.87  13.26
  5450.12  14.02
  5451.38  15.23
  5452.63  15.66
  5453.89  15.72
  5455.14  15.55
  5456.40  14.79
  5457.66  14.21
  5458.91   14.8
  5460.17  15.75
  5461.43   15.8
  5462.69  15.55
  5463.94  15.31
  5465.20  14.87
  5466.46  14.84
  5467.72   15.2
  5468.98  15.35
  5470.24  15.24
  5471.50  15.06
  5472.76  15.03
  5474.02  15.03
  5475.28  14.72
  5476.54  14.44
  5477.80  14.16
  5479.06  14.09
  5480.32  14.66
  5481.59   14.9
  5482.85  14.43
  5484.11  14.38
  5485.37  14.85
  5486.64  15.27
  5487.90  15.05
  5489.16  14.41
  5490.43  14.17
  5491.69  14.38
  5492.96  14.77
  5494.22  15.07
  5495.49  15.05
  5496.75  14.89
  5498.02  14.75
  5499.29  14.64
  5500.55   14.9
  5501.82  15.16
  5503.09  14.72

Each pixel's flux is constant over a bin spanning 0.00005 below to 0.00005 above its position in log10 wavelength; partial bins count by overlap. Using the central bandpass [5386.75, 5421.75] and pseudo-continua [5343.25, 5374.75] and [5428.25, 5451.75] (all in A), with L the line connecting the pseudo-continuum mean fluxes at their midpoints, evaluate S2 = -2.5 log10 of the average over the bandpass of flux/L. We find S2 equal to 0.03 mag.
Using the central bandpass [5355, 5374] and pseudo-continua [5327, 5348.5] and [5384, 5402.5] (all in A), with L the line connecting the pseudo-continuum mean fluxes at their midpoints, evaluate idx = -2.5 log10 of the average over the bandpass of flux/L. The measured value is -0.06 mag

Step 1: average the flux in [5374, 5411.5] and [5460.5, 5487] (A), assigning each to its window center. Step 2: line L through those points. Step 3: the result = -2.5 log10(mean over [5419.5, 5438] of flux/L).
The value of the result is 0.02 mag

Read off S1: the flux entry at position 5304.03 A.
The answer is 13.91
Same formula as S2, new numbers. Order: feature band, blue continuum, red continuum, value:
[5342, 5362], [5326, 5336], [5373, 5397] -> -0.09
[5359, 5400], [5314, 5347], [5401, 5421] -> -0.05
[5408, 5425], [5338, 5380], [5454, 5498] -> 0.03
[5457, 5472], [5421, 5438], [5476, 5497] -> -0.05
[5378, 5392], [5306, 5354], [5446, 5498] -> -0.05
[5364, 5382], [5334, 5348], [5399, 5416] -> -0.05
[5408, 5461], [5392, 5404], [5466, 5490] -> -0.02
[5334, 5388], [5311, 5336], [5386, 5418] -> -0.05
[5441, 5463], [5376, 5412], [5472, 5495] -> -0.04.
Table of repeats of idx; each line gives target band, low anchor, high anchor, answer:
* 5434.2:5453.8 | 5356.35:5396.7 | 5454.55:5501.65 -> 0.00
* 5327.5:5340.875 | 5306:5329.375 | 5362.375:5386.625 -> 0.09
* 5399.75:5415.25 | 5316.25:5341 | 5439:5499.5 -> 0.04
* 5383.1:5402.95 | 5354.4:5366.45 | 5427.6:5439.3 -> 0.03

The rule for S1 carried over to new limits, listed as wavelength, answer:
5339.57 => 14.46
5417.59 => 14.92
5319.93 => 14.81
